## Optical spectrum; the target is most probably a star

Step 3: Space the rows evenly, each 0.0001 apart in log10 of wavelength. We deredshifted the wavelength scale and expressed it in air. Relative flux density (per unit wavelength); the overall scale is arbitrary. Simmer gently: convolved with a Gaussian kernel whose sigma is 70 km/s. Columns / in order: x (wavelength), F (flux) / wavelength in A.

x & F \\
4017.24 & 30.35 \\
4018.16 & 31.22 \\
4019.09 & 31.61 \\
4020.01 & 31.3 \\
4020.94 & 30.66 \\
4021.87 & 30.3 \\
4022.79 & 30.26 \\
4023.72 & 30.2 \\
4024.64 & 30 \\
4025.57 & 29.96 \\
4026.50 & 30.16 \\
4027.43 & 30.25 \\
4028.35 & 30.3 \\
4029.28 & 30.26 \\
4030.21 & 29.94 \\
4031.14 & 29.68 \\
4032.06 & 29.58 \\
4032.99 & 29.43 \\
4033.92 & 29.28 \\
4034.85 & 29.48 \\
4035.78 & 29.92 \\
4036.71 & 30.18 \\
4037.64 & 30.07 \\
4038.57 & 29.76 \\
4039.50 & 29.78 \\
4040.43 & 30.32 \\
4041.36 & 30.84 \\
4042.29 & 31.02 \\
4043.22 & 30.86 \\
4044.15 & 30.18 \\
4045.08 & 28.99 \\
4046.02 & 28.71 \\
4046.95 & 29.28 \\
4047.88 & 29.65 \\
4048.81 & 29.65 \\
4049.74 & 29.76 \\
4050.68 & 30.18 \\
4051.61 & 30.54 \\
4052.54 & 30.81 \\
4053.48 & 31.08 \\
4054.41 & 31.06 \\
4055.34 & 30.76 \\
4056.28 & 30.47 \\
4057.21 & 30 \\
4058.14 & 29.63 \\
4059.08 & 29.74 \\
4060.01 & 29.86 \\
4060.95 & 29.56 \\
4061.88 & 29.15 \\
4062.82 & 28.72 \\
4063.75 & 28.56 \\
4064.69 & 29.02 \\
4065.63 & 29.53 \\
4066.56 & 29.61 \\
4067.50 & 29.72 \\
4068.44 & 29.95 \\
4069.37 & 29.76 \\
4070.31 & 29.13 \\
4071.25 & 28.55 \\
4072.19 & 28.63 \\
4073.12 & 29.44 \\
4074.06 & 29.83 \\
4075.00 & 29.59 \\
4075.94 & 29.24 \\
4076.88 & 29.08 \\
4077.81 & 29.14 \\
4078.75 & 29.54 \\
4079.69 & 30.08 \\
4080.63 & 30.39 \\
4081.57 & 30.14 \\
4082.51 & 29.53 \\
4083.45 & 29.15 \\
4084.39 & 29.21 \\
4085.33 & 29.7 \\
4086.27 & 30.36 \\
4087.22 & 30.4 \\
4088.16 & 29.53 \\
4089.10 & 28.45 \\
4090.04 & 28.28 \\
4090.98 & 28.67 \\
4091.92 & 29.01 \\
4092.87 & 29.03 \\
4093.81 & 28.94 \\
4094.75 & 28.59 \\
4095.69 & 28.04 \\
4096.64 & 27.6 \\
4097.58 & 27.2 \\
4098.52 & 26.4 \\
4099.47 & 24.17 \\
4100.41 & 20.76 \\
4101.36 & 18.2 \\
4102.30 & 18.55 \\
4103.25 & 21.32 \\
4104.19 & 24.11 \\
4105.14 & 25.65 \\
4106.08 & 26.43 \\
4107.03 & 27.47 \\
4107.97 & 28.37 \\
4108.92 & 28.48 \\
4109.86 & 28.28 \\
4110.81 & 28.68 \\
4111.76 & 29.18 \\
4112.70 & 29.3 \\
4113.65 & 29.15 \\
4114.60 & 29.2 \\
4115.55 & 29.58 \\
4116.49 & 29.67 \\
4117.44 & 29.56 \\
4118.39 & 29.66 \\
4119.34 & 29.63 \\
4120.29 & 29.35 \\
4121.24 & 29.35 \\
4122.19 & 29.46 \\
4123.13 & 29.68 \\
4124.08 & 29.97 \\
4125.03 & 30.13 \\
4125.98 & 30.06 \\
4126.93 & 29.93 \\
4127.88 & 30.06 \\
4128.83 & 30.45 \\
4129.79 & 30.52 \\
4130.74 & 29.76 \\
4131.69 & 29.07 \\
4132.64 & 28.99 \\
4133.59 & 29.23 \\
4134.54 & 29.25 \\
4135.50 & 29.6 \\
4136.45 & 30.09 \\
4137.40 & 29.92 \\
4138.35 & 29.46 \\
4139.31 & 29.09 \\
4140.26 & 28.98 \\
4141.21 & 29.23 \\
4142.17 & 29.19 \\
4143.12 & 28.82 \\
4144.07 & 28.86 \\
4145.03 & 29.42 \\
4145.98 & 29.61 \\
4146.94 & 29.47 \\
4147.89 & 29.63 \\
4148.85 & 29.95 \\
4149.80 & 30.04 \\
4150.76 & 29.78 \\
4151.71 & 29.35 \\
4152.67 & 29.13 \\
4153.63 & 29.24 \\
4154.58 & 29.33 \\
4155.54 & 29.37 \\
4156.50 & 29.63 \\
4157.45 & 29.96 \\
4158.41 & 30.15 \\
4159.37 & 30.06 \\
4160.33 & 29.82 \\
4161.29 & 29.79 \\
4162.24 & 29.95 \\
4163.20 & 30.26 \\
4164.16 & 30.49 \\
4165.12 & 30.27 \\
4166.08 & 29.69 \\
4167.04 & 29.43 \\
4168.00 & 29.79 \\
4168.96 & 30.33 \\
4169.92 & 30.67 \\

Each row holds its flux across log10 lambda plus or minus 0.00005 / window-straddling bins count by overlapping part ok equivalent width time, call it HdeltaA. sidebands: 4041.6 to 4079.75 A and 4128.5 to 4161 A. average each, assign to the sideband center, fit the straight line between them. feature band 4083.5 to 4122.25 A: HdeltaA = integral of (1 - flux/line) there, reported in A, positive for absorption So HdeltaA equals 2.6 A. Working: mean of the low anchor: 29.7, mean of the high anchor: 29.5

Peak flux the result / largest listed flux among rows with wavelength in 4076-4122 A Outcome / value 30.4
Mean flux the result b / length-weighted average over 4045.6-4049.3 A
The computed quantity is 29.4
